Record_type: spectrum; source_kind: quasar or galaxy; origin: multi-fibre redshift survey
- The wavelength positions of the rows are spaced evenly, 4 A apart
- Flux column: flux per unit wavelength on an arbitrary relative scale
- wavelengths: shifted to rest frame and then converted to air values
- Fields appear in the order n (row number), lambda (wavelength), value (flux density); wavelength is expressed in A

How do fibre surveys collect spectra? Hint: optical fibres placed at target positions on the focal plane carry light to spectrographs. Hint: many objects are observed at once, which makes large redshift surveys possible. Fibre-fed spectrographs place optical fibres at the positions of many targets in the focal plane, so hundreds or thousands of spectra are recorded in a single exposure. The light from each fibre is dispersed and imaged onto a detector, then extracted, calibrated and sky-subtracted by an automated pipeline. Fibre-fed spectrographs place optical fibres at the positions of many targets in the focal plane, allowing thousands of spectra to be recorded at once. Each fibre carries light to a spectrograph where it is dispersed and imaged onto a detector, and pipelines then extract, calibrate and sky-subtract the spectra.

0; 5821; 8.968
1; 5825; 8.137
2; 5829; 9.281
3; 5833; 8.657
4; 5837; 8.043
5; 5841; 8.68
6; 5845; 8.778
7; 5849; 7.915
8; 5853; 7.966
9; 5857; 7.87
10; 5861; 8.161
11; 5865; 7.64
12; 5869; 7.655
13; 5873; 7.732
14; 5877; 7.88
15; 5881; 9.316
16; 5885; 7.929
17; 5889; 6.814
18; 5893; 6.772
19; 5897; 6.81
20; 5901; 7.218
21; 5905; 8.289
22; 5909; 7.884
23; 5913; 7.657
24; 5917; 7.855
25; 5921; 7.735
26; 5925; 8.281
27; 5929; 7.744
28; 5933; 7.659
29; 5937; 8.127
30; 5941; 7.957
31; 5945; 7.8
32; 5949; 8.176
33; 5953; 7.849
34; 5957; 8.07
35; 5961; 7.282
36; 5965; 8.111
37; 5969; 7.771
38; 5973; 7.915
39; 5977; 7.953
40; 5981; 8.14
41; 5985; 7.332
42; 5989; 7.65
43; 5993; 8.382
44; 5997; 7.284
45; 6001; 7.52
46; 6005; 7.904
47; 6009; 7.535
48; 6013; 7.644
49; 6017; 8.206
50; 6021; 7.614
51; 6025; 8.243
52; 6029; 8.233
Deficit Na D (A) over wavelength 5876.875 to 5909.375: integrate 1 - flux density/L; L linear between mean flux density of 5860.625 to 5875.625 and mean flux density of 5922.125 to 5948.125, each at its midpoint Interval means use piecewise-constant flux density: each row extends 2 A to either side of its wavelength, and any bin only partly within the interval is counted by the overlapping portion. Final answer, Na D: 0.8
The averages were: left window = 7.76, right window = 7.93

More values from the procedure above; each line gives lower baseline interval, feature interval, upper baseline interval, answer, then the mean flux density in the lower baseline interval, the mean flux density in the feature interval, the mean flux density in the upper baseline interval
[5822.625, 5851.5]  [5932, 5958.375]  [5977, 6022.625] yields 0.2 A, 8.5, 7.96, 7.76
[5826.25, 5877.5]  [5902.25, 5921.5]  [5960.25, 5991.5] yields 0.3 A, 8.18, 7.87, 7.8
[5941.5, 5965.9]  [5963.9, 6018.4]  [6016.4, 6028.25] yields 1.1 A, 7.88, 7.8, 8.02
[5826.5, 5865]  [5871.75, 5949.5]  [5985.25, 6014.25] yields 2.7 A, 8.33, 7.77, 7.68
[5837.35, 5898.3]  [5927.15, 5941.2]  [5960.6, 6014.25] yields -0.1 A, 7.88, 7.86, 7.76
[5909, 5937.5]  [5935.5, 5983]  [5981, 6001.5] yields -1.0 A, 7.85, 7.93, 7.69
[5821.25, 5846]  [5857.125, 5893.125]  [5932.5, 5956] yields 2.3 A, 8.61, 7.82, 7.95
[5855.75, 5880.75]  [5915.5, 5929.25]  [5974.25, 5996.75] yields -0.1 A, 7.93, 7.93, 7.84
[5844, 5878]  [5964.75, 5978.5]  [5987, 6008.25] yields -0.3 A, 7.93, 7.91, 7.74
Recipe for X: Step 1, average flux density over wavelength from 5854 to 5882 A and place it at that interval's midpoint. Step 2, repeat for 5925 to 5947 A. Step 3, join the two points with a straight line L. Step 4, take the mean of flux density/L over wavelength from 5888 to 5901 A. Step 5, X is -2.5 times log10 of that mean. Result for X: 0.160 mag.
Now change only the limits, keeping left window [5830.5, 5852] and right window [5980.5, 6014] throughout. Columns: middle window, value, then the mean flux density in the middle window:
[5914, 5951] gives 0.010 mag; 7.92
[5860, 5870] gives 0.068 mag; 7.8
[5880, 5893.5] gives 0.070 mag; 7.69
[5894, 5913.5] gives 0.083 mag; 7.52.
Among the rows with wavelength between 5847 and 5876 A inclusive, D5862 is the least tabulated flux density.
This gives 7.64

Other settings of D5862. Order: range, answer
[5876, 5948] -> 6.772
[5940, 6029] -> 7.282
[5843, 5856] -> 7.915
